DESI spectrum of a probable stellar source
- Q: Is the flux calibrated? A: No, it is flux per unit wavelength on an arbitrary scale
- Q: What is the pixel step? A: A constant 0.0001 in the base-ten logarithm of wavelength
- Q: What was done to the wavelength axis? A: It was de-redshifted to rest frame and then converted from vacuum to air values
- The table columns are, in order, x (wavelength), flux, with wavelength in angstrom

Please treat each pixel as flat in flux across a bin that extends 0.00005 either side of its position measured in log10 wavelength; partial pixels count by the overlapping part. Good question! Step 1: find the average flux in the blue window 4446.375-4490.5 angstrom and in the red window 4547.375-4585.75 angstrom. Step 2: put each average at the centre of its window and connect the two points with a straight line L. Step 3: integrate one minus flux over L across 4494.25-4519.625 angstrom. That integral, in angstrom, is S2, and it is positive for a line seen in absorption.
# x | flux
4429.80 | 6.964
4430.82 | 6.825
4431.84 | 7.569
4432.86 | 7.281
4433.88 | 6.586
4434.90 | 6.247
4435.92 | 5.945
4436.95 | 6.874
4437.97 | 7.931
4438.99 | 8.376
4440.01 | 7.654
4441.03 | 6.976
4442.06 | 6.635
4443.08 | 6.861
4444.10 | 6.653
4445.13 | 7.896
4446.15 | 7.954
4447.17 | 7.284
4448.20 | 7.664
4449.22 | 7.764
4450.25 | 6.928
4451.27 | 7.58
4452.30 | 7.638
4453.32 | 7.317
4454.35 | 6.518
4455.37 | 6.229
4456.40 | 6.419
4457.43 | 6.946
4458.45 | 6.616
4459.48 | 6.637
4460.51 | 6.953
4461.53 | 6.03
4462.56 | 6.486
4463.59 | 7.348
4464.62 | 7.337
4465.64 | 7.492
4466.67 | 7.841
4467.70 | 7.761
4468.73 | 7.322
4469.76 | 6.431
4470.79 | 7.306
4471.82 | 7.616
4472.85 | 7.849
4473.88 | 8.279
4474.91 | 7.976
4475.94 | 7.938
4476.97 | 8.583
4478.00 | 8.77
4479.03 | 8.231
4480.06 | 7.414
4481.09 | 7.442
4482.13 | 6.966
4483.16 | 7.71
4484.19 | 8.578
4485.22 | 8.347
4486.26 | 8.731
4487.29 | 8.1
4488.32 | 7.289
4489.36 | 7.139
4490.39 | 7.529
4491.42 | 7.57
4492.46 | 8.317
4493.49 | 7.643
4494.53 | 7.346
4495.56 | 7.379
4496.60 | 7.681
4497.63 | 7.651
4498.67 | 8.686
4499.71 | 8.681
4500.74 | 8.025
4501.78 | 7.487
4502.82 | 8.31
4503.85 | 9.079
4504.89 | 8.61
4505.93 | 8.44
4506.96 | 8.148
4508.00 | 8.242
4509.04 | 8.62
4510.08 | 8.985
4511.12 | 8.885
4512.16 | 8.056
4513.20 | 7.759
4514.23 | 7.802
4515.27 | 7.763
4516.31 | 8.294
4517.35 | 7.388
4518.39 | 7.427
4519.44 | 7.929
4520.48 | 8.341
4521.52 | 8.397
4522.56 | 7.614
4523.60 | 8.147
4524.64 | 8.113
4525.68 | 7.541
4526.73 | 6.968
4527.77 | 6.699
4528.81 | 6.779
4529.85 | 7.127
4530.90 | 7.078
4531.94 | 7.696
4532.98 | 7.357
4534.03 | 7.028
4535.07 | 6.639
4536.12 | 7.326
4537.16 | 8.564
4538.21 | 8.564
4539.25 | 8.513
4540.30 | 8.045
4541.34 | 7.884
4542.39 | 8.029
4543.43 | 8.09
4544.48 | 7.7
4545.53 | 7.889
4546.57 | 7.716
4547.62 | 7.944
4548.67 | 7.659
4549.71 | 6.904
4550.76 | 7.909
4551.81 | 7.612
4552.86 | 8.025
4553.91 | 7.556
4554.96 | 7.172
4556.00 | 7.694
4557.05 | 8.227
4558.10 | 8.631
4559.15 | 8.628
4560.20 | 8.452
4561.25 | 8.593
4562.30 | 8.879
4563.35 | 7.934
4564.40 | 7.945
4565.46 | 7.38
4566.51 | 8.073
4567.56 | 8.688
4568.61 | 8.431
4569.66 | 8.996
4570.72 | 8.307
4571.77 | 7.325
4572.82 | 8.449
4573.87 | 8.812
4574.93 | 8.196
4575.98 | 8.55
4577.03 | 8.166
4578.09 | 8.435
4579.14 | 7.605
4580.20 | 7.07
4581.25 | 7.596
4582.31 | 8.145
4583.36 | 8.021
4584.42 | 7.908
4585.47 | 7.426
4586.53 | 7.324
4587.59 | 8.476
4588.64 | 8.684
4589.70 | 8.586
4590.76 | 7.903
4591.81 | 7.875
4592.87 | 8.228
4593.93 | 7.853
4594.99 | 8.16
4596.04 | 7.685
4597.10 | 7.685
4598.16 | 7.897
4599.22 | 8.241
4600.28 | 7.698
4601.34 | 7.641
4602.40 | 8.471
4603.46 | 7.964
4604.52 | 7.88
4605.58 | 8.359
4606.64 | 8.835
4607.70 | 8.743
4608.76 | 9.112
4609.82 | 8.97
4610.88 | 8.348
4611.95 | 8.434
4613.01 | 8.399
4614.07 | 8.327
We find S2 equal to -1.43 angstrom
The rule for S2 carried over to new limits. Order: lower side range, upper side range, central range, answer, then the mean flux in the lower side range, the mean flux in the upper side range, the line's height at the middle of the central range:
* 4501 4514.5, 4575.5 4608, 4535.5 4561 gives 0.8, 8.35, 8.03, 8.19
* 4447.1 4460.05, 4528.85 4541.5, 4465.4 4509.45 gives -3.9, 7.03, 7.61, 7.27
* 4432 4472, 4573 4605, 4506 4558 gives -1.2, 7.11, 8.01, 7.64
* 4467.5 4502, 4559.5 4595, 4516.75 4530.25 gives 0.6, 7.82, 8.13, 7.95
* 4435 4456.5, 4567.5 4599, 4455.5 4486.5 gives -0.5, 7.19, 8.08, 7.35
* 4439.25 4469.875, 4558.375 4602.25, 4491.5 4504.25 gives -0.9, 7.12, 8.1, 7.46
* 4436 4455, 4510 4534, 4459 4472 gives 0.5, 7.32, 7.71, 7.42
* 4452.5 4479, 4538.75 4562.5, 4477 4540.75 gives -2.1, 7.3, 7.98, 7.65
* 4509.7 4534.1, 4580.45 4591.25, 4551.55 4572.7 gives -0.7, 7.72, 7.98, 7.88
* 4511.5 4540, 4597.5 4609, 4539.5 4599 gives -0.3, 7.67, 8.23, 7.98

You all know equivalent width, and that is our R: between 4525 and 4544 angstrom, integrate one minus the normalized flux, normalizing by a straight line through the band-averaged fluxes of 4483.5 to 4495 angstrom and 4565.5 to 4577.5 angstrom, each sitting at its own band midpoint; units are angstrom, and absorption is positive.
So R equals 1.3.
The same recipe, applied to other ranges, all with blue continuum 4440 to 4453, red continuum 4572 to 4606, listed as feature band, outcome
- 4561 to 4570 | -0.4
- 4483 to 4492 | -0.4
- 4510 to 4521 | -0.5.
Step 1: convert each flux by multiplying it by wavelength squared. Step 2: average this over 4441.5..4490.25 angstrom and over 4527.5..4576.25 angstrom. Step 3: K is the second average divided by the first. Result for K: 1.11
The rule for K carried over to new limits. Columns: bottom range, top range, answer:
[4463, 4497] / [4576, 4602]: 1.08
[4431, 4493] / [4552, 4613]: 1.16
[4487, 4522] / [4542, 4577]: 1.03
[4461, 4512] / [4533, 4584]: 1.05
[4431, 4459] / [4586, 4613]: 1.23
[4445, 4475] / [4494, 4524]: 1.15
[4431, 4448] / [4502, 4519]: 1.18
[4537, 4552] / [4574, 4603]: 1.03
